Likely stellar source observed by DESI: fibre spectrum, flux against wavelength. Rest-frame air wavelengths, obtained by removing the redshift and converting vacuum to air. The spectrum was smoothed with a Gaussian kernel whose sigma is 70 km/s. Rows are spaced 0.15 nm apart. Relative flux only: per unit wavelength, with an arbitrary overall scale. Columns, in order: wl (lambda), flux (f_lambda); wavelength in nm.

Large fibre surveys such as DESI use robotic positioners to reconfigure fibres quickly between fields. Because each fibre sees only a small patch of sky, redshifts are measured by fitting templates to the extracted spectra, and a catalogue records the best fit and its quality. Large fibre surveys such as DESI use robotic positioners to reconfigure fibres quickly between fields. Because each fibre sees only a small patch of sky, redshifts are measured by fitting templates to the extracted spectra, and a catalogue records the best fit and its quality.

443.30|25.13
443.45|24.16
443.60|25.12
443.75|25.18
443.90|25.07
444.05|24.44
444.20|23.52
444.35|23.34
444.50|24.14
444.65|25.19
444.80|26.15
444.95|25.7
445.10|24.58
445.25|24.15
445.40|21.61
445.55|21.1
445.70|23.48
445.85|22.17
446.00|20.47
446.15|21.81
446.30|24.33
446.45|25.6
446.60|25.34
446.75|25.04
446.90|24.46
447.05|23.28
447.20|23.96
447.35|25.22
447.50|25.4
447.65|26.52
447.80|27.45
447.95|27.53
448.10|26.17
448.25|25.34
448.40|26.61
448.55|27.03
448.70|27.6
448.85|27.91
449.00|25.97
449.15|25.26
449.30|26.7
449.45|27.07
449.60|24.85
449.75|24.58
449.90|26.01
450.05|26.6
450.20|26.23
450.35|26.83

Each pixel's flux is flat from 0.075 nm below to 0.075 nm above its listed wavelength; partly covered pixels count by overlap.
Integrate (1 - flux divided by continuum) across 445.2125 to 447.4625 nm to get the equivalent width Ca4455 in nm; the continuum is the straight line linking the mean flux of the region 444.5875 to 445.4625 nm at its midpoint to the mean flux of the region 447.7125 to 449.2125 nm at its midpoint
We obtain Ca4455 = 0.17 nm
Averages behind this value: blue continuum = 24.6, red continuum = 26.7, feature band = 23.5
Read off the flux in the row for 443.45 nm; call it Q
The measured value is 24.16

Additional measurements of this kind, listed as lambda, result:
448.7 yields 27.6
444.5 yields 24.14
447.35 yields 25.22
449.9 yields 26.01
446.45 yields 25.6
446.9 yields 24.46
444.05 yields 24.44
